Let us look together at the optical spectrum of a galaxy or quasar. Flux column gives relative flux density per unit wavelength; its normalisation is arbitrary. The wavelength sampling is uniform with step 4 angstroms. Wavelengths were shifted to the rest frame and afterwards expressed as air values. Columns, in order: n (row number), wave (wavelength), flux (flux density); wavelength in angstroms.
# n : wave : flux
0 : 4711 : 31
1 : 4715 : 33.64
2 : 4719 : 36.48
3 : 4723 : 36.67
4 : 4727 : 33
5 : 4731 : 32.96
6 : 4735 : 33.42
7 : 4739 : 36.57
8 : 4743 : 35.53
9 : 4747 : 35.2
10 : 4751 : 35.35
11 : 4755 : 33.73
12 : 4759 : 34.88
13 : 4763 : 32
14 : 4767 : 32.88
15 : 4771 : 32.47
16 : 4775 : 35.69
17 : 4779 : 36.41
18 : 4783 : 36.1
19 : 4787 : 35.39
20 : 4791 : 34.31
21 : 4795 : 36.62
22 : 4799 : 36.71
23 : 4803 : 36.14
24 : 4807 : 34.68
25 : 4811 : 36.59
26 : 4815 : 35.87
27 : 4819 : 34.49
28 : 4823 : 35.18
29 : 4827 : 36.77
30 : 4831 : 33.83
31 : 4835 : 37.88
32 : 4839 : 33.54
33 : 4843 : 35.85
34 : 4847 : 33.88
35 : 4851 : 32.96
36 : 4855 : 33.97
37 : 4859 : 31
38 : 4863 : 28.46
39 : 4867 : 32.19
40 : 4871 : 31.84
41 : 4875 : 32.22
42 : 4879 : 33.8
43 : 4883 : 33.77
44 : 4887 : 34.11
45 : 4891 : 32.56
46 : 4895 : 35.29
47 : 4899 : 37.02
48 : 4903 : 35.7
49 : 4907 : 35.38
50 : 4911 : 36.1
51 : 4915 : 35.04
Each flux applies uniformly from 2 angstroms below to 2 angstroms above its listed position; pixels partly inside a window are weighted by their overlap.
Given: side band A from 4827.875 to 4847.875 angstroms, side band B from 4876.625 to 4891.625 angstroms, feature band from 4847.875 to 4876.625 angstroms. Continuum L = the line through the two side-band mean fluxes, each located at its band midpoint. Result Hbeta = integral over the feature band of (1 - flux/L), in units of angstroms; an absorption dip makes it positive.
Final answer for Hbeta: 2.1 angstroms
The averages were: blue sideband 35.2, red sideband 33.6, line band 31.9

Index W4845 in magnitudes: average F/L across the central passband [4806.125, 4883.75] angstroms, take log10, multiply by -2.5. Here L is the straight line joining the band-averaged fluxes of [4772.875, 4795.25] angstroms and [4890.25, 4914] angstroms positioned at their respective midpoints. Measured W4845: 0.05 mag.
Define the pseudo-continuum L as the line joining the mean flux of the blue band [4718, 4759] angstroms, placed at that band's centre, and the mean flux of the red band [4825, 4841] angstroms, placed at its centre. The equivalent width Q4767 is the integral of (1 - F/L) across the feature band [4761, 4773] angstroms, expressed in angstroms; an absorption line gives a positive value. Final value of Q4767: 0.9 angstroms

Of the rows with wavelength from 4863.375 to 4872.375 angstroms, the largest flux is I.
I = 32.19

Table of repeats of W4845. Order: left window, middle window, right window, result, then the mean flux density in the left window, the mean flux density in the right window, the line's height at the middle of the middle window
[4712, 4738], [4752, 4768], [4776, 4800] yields 0.052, 34.3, 35.9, 35.2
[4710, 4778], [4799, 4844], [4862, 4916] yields -0.047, 34.3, 33.9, 34.1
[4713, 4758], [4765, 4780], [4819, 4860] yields 0.015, 34.8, 34.6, 34.7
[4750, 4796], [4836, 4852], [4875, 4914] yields 0.010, 34.6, 34.7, 34.7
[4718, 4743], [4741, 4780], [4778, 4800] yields 0.031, 34.8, 35.9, 35.4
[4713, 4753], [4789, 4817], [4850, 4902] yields -0.058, 34.9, 33.1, 34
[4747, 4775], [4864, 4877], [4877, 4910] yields 0.091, 33.8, 34.7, 34.6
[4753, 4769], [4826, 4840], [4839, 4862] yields -0.070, 33.4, 33.3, 33.3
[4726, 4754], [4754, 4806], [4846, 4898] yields -0.026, 34.6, 32.8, 34.1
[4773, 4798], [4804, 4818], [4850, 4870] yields -0.040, 35.8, 31.7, 34.4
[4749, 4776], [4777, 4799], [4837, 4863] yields -0.070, 33.8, 33.1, 33.6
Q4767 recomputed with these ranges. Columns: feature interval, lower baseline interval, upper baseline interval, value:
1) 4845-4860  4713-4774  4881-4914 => 0.74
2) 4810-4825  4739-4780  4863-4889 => -0.85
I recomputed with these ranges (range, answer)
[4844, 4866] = 33.97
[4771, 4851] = 37.88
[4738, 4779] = 36.57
